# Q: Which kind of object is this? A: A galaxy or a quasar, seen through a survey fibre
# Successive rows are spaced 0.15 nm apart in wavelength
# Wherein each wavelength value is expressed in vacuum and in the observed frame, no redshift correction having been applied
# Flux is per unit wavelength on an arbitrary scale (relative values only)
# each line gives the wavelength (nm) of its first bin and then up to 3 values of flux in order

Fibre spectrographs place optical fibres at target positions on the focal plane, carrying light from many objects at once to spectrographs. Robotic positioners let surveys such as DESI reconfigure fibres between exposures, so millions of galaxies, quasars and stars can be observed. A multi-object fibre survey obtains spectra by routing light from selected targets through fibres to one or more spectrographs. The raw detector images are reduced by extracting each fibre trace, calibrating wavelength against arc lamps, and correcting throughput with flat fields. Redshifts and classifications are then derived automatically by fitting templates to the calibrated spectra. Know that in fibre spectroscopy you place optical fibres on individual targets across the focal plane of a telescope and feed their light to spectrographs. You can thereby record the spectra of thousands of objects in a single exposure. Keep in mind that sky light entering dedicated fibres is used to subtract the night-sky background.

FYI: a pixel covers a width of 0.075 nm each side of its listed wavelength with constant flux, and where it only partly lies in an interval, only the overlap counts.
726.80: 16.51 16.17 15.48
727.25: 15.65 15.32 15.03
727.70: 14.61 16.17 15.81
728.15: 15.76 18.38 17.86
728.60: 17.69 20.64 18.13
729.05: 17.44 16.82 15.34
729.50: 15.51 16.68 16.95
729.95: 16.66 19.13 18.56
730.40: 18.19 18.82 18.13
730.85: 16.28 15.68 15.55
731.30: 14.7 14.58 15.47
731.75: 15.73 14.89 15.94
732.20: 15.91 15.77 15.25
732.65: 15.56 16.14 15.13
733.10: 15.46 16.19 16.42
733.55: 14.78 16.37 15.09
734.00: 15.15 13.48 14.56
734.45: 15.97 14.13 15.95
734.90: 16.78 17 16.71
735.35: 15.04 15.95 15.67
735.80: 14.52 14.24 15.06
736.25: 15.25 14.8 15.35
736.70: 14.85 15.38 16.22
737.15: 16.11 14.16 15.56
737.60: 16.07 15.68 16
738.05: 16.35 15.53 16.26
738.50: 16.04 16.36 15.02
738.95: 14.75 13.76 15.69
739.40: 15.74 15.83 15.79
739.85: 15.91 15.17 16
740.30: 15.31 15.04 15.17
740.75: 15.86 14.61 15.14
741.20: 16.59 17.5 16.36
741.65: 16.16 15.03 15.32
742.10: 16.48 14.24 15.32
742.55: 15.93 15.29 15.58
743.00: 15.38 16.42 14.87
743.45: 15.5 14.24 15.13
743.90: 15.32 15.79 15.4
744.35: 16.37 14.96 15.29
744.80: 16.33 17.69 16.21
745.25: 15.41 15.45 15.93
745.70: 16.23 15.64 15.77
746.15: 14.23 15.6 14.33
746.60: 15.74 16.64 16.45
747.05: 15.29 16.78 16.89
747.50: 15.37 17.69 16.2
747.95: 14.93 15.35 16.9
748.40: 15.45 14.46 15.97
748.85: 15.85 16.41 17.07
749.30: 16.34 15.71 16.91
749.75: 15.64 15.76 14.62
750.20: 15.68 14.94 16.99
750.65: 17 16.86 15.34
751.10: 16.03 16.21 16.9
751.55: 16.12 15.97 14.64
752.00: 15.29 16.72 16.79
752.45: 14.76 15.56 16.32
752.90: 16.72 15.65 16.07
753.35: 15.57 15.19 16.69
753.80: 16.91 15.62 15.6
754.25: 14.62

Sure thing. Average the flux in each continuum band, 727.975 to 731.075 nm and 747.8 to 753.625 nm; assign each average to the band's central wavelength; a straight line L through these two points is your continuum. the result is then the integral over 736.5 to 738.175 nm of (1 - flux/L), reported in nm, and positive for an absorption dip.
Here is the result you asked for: 0.12 nm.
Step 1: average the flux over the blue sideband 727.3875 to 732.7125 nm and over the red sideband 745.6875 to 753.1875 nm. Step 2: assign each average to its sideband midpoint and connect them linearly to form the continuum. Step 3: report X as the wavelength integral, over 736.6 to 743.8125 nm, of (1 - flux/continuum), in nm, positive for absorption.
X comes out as 0.30 nm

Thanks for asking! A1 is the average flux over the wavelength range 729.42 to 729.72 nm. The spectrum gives 16.1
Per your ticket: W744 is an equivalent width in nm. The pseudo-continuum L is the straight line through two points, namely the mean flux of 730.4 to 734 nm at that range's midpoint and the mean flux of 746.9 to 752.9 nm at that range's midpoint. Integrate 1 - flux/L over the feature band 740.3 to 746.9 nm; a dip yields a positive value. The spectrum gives 0.14 nm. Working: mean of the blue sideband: 15.9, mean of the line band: 15.6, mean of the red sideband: 16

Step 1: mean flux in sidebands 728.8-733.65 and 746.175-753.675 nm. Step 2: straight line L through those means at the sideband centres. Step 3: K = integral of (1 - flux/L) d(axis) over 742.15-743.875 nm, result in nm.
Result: 0.09 nm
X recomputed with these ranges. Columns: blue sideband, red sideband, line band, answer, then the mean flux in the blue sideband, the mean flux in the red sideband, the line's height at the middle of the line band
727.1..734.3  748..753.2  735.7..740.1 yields 0.194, 16.2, 16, 16.1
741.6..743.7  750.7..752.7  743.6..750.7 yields -0.080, 15.4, 16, 15.7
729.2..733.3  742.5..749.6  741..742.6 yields 0.009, 16.2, 15.8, 15.9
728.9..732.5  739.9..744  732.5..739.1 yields 0.226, 16.5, 15.5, 16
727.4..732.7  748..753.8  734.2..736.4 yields 0.129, 16.5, 16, 16.4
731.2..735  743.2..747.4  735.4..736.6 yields 0.030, 15.4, 15.7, 15.5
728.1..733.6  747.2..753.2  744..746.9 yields 0.070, 16.6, 16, 16.1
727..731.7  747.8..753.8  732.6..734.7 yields 0.153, 16.7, 15.9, 16.5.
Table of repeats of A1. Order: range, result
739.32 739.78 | 15.8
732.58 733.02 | 15.6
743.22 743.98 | 15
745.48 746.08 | 15.9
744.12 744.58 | 15.6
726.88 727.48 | 15.6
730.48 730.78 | 18.4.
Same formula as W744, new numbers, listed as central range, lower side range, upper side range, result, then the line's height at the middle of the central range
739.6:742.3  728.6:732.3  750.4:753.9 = 0.13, 16.4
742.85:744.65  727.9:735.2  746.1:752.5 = 0.07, 16.1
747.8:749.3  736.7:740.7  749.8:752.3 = 0.00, 15.9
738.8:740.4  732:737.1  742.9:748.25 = 0.02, 15.6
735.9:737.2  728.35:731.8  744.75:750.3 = 0.11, 16.6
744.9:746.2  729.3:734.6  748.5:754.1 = 0.01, 16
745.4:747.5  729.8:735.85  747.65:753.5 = 0.02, 16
